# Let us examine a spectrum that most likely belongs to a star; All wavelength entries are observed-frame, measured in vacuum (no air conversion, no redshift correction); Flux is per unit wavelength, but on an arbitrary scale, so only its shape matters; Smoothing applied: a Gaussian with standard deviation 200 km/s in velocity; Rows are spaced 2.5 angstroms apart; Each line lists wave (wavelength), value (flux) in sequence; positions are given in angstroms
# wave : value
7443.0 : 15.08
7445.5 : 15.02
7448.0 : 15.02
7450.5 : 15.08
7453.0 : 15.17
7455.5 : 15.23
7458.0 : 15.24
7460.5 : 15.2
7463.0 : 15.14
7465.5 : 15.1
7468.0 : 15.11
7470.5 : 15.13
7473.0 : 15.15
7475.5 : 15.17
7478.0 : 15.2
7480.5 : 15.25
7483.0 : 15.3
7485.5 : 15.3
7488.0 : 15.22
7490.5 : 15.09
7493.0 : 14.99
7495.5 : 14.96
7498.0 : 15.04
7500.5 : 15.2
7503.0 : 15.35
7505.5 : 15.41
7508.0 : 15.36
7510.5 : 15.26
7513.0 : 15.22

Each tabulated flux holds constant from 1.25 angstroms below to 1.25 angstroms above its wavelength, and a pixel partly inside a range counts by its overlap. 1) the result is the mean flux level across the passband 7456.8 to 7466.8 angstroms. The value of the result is 15.2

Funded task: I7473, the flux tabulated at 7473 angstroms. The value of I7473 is 15.15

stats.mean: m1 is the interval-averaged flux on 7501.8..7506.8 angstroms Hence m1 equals 15.4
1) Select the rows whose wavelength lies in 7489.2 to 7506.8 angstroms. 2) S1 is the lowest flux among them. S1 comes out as 14.96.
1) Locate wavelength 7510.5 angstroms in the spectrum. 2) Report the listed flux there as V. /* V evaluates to 15.26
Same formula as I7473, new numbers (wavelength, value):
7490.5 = 15.09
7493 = 14.99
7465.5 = 15.1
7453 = 15.17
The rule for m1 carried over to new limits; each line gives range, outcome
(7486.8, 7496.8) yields 15.1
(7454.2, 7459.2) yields 15.2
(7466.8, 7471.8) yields 15.1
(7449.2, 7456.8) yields 15.2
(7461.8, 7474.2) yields 15.1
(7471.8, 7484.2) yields 15.2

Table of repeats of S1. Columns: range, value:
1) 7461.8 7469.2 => 15.1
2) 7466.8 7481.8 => 15.11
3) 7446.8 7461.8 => 15.02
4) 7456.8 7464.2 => 15.14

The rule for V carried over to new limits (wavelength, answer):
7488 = 15.22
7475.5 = 15.17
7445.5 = 15.02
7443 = 15.08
